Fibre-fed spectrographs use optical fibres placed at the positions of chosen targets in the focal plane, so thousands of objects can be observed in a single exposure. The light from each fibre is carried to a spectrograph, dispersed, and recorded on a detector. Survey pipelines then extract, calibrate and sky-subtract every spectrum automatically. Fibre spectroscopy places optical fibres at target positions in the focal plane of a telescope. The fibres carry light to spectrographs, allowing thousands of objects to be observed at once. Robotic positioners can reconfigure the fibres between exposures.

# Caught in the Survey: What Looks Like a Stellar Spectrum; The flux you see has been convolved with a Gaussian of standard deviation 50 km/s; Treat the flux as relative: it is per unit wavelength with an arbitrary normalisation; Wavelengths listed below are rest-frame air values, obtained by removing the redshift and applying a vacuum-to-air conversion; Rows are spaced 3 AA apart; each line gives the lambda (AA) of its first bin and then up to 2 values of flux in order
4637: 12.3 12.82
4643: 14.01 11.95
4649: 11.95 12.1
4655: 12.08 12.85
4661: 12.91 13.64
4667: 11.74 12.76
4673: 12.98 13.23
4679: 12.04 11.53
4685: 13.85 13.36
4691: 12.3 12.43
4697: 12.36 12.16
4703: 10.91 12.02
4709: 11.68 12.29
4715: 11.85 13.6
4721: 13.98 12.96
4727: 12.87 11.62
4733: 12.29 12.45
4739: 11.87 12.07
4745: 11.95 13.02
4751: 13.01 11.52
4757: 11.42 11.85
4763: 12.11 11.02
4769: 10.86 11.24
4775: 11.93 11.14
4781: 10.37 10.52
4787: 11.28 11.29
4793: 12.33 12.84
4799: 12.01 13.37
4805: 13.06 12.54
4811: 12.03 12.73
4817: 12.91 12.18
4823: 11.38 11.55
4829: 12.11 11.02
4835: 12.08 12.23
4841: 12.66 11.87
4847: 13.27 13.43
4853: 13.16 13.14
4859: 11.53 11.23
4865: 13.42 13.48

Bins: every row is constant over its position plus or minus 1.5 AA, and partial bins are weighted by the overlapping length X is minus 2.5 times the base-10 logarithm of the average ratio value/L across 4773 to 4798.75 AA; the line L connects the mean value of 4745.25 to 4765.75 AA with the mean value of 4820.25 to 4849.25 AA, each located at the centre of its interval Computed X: 0.05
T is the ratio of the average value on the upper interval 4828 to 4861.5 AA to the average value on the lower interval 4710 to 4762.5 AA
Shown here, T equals 1.0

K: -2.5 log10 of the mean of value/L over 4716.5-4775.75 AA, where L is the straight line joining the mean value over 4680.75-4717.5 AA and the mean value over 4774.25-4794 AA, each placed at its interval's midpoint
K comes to -0.045 mag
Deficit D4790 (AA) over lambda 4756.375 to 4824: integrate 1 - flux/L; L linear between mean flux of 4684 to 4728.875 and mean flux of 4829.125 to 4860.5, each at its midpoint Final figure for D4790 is 3.4 AA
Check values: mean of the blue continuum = 12.6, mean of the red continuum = 12.4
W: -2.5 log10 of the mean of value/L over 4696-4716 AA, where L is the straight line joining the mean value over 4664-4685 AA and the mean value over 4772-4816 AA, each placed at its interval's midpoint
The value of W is 0.047 mag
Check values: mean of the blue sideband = 12.6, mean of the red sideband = 11.9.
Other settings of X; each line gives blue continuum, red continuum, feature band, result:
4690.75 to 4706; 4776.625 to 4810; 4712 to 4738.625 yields -0.06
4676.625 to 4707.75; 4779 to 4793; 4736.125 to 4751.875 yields -0.07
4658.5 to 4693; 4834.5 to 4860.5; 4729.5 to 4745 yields 0.06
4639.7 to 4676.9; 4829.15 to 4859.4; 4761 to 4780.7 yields 0.11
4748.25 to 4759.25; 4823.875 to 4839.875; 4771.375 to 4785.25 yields 0.09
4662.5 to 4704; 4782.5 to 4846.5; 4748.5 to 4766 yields 0.03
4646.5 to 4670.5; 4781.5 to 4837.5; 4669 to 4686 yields -0.02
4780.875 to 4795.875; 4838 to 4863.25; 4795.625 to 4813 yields -0.09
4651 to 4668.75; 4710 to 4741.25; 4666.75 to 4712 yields 0.02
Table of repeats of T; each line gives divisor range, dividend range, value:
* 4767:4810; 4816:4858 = 1.05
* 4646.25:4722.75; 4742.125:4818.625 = 0.96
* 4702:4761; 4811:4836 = 0.98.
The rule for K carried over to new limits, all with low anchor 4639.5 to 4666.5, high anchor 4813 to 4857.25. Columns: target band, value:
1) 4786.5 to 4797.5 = 0.04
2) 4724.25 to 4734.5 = 0.02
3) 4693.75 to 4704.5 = 0.06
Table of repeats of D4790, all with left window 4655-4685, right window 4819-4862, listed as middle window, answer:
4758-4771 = 1.0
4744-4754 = -0.1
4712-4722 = -0.3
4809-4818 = -0.2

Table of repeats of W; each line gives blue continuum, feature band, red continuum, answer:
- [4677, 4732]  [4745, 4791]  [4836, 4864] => 0.086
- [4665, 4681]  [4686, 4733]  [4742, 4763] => -0.007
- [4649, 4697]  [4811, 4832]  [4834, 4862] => 0.043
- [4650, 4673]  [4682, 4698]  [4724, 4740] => -0.024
